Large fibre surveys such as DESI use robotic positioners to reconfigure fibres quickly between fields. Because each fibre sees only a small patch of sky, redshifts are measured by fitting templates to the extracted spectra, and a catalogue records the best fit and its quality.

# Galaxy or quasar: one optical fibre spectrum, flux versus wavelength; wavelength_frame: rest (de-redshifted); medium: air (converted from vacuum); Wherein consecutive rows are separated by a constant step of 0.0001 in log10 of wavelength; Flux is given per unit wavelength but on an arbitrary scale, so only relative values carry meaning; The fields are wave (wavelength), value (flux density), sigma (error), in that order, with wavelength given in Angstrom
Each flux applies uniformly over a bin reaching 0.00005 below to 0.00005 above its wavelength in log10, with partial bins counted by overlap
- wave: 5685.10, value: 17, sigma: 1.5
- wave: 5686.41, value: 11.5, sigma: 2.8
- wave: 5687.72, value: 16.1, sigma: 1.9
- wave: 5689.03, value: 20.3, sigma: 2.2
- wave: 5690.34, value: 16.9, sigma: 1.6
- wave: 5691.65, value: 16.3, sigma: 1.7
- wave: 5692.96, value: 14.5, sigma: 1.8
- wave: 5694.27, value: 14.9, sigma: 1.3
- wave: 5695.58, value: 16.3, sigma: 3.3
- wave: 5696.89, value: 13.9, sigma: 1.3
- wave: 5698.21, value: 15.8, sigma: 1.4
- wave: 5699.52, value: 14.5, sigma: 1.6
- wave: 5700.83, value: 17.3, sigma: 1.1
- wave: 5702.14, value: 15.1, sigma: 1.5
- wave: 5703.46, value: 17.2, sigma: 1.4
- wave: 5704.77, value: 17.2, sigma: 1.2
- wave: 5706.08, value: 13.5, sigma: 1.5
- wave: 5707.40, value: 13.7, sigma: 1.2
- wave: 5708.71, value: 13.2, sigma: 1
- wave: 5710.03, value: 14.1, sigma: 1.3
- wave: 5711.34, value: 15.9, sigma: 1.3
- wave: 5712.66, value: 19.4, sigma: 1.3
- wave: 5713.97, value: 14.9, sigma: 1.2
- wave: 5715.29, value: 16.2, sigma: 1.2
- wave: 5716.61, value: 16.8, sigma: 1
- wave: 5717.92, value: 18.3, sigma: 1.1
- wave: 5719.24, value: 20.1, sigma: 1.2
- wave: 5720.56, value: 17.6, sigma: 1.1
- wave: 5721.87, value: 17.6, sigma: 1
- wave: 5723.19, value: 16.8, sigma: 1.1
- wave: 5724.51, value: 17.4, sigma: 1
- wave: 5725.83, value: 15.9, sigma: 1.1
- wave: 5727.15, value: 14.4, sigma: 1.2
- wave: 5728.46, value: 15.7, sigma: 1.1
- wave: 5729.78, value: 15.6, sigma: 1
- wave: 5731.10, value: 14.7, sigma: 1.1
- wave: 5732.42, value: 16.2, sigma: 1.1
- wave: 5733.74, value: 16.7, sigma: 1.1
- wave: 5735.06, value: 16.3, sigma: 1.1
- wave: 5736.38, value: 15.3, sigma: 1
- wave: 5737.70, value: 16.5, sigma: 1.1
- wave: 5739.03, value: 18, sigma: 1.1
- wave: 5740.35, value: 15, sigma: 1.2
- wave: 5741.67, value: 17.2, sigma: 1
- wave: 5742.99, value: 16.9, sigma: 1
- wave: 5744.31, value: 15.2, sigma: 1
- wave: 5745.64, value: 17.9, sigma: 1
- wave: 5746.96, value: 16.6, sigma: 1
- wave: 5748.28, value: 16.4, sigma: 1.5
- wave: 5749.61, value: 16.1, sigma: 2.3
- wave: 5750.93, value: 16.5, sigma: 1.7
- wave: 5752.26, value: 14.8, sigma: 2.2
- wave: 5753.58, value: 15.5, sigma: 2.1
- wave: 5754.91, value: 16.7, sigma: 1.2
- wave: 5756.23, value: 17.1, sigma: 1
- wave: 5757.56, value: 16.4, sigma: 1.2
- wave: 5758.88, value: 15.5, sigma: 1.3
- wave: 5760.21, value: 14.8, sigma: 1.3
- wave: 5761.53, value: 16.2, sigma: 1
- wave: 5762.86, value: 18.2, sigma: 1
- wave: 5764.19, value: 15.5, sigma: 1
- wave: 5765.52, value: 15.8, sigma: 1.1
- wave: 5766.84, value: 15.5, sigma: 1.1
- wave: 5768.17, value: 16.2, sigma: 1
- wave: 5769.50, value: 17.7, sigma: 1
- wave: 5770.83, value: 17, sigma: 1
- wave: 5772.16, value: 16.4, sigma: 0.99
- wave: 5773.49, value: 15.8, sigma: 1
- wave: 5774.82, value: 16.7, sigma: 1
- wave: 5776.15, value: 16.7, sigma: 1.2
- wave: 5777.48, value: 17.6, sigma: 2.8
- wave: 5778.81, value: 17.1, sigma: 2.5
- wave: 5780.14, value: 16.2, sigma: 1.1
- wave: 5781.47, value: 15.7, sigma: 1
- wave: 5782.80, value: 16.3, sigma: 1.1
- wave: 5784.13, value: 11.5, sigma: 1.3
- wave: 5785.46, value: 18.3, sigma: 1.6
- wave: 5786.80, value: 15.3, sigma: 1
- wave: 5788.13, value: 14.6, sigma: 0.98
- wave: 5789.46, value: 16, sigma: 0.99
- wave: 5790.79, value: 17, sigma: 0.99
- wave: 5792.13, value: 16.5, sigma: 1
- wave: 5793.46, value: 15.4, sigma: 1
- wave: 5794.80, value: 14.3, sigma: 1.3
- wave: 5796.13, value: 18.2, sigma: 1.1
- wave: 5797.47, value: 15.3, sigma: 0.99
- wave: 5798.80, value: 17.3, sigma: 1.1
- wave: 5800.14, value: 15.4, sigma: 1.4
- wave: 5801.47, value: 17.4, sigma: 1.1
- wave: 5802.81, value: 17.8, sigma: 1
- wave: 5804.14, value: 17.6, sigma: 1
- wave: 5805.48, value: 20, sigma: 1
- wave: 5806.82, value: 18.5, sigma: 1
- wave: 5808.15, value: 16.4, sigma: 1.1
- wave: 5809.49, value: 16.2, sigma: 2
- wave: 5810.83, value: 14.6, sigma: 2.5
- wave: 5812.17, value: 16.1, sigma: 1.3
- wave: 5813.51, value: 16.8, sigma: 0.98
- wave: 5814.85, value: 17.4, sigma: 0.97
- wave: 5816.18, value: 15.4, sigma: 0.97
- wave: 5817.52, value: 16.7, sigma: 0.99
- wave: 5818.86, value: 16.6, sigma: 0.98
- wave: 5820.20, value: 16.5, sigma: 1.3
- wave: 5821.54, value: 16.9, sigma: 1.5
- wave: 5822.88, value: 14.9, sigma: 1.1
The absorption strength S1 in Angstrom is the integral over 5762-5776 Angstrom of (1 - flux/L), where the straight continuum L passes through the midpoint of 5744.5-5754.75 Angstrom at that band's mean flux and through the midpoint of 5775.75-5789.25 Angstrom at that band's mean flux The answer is -0.4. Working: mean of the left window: 16.2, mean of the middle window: 16.5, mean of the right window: 15.9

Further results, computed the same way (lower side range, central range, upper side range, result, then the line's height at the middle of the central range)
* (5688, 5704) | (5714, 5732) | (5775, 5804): -0.6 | 16.1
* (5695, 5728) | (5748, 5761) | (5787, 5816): 0.3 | 16.3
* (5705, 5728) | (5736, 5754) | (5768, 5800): -0.1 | 16.2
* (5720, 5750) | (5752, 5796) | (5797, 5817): 1.3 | 16.6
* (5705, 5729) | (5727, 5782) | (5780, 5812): 0.0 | 16.3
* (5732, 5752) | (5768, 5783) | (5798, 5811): 0.2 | 16.8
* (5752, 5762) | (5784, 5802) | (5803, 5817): 0.7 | 16.6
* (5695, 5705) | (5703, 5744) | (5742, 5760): -0.6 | 16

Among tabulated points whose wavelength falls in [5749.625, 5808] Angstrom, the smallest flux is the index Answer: 11.5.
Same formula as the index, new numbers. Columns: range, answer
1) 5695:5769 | 13.2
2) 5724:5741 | 14.4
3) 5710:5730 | 14.1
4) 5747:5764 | 14.8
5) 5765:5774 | 15.5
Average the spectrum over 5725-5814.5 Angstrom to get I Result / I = 16.3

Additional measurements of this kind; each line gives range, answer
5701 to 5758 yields 16.3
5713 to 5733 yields 16.6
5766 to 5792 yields 16.2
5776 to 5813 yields 16.4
